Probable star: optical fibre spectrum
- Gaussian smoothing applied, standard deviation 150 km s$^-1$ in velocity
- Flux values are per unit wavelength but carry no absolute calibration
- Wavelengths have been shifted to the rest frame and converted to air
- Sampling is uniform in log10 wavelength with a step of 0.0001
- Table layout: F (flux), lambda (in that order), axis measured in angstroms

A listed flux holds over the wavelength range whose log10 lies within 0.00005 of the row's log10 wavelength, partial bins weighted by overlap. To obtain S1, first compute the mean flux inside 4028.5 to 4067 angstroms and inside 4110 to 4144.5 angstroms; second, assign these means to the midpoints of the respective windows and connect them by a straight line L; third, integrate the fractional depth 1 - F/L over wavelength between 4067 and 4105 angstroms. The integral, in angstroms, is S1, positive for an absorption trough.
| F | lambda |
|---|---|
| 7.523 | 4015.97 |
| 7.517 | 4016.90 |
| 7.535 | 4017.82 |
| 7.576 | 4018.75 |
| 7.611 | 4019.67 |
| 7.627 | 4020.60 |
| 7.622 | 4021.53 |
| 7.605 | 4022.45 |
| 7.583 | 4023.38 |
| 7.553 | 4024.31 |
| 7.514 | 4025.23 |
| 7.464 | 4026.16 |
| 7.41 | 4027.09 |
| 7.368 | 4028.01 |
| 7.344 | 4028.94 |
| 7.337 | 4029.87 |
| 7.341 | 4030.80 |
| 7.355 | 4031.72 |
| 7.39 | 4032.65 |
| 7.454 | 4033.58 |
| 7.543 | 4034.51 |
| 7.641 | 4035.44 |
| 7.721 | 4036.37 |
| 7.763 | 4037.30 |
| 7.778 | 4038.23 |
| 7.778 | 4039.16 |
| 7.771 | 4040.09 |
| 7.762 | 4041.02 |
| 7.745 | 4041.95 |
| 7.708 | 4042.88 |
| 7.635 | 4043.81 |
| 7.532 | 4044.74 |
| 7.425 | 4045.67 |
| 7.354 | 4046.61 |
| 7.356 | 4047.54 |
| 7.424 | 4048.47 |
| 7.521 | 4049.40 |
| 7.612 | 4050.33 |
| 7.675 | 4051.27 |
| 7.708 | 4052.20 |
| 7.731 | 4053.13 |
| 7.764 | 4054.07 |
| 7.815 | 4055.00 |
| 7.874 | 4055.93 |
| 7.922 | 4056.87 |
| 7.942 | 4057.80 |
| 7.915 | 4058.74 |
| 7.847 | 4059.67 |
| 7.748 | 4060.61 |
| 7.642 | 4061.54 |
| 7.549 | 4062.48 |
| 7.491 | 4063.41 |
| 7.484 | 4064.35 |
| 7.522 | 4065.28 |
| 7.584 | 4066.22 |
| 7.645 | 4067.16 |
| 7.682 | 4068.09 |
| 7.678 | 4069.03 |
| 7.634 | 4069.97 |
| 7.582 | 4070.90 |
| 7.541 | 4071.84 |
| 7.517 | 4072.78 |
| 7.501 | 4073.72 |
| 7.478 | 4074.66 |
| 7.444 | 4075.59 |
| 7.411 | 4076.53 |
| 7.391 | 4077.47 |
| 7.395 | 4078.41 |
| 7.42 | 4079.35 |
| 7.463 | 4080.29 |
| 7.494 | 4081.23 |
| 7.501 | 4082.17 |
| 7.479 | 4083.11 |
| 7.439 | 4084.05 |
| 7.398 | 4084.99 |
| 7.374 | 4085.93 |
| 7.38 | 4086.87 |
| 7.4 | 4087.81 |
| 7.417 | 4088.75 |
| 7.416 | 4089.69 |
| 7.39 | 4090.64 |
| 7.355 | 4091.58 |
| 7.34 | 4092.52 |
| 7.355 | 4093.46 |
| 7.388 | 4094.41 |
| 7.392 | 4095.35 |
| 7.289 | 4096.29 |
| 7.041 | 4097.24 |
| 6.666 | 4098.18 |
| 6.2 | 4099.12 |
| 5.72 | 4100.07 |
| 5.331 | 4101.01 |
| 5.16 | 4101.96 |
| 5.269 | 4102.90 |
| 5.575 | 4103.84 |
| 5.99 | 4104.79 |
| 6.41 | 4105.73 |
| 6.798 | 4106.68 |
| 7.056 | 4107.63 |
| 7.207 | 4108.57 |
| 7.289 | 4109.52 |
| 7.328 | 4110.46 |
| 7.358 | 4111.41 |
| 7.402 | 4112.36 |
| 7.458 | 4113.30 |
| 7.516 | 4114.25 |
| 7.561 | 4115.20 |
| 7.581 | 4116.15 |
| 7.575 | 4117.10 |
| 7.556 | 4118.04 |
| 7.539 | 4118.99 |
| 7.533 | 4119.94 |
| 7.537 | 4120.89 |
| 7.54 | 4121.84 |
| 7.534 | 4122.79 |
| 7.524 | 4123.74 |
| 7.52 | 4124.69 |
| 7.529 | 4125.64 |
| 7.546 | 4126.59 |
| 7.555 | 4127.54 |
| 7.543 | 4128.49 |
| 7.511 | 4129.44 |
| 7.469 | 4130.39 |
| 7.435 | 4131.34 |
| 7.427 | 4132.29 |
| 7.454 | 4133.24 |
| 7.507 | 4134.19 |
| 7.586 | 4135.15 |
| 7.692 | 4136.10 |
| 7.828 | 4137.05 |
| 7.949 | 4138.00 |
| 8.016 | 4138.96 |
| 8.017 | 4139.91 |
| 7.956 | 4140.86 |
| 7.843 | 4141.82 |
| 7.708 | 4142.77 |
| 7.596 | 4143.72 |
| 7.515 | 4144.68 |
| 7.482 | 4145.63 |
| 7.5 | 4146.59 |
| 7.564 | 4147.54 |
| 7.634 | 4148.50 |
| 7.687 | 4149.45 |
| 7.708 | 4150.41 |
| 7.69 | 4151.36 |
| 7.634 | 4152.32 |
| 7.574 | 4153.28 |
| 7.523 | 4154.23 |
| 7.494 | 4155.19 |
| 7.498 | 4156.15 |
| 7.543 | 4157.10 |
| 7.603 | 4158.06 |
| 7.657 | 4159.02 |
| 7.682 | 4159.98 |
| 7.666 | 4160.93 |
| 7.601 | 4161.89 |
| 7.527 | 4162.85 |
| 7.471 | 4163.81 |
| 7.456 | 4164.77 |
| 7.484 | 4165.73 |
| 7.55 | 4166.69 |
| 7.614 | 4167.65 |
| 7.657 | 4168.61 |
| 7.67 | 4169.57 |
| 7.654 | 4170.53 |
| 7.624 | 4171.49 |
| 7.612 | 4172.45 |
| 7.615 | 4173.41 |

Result 2.5 angstroms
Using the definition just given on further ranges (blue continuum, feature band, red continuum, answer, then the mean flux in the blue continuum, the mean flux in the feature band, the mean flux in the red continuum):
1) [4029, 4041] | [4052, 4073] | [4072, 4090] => -0.5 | 7.57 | 7.69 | 7.44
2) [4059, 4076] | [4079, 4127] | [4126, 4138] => 2.9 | 7.59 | 7.13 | 7.57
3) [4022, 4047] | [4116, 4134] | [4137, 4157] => 0.3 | 7.55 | 7.52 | 7.68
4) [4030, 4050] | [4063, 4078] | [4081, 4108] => -0.8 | 7.57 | 7.54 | 6.85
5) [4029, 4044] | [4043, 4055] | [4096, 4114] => -0.3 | 7.6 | 7.58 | 6.56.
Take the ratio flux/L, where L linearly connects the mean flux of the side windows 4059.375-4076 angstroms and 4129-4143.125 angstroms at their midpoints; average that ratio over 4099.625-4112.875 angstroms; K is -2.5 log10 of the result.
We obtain 0.188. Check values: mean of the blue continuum 7.59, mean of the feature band 6.43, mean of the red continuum 7.7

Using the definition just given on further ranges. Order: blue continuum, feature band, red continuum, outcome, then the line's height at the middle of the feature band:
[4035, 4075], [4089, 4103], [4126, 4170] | 0.14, 7.64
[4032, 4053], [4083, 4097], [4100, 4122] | -0.04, 7.12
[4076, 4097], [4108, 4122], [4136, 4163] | 0.01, 7.52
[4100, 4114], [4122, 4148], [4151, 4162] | -0.07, 7.13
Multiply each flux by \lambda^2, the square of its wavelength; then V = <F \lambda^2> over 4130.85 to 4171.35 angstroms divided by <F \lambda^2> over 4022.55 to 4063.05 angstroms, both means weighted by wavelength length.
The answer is 1.06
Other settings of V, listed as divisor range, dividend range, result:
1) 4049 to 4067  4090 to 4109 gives 0.87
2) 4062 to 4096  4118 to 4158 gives 1.05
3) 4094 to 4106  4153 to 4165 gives 1.24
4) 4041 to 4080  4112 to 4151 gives 1.03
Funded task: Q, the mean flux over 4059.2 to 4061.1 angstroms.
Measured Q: 7.81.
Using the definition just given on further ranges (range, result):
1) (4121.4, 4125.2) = 7.53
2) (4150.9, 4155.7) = 7.57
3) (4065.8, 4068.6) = 7.64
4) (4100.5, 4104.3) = 5.35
